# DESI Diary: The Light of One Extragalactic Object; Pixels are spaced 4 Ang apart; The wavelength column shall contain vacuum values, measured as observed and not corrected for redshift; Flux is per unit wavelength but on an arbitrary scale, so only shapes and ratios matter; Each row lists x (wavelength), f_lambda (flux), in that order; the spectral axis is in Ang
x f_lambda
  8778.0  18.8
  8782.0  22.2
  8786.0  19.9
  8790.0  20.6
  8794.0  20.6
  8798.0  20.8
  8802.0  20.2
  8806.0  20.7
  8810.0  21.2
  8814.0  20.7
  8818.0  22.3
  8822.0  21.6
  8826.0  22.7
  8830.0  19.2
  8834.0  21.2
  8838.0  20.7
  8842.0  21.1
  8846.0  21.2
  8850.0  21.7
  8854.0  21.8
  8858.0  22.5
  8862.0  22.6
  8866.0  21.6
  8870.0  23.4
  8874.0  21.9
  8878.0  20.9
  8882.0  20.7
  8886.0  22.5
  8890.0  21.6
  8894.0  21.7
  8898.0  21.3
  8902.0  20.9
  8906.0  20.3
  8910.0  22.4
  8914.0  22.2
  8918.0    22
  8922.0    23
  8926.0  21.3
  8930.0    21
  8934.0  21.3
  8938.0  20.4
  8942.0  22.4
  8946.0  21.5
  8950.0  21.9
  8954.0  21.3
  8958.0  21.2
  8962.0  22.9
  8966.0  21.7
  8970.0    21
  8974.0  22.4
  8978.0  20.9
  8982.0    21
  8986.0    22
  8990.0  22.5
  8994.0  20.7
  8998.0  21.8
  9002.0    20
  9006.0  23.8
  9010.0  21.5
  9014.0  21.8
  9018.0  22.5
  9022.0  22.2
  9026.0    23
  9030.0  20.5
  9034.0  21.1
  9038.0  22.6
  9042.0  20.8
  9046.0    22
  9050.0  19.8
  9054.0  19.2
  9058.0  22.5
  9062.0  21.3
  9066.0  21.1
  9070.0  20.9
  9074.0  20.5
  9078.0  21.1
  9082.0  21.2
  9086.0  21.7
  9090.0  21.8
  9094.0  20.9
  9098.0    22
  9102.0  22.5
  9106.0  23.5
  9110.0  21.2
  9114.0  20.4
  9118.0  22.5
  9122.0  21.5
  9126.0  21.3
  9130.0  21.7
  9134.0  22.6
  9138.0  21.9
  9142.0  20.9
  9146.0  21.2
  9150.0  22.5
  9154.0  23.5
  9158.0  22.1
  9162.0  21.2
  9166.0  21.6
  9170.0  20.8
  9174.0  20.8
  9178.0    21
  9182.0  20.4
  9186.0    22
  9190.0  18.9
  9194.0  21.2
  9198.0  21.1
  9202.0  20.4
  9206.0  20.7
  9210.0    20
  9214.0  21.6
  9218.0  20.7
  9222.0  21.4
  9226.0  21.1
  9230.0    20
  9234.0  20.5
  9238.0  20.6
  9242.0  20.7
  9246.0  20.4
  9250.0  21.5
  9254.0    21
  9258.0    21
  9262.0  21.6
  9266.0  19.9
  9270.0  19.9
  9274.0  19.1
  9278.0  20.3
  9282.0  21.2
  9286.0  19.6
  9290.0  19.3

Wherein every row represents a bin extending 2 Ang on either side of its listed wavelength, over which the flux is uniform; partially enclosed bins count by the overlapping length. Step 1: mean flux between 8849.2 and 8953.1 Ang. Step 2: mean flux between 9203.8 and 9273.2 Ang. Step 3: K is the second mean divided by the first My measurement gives 1.0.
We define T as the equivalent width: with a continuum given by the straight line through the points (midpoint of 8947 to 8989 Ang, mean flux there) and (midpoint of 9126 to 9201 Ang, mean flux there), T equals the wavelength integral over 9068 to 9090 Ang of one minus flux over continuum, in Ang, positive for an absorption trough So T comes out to 0.4 Ang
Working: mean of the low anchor 21.6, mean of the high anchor 21.4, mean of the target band 21.1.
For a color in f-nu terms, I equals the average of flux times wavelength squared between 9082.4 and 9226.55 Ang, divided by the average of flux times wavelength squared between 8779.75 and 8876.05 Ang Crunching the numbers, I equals 1.1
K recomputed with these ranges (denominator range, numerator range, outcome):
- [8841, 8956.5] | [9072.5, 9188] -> 1.00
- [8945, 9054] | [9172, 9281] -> 0.96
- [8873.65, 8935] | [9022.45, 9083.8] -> 0.98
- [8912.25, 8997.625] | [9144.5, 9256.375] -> 0.97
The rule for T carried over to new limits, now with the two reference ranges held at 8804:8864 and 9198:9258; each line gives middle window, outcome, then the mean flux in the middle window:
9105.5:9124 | -0.6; 21.7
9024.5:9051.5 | -0.4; 21.4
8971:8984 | -0.1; 21.4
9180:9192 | 0.2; 20.4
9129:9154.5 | -1.3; 22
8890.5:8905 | 0.0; 21.3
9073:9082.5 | 0.0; 20.9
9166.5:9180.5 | 0.0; 20.9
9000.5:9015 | -0.5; 21.8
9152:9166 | -0.9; 22.2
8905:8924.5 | -0.7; 22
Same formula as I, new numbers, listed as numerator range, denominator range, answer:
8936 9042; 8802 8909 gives 1.04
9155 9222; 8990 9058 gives 1.01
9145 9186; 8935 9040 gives 1.03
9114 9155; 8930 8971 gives 1.06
